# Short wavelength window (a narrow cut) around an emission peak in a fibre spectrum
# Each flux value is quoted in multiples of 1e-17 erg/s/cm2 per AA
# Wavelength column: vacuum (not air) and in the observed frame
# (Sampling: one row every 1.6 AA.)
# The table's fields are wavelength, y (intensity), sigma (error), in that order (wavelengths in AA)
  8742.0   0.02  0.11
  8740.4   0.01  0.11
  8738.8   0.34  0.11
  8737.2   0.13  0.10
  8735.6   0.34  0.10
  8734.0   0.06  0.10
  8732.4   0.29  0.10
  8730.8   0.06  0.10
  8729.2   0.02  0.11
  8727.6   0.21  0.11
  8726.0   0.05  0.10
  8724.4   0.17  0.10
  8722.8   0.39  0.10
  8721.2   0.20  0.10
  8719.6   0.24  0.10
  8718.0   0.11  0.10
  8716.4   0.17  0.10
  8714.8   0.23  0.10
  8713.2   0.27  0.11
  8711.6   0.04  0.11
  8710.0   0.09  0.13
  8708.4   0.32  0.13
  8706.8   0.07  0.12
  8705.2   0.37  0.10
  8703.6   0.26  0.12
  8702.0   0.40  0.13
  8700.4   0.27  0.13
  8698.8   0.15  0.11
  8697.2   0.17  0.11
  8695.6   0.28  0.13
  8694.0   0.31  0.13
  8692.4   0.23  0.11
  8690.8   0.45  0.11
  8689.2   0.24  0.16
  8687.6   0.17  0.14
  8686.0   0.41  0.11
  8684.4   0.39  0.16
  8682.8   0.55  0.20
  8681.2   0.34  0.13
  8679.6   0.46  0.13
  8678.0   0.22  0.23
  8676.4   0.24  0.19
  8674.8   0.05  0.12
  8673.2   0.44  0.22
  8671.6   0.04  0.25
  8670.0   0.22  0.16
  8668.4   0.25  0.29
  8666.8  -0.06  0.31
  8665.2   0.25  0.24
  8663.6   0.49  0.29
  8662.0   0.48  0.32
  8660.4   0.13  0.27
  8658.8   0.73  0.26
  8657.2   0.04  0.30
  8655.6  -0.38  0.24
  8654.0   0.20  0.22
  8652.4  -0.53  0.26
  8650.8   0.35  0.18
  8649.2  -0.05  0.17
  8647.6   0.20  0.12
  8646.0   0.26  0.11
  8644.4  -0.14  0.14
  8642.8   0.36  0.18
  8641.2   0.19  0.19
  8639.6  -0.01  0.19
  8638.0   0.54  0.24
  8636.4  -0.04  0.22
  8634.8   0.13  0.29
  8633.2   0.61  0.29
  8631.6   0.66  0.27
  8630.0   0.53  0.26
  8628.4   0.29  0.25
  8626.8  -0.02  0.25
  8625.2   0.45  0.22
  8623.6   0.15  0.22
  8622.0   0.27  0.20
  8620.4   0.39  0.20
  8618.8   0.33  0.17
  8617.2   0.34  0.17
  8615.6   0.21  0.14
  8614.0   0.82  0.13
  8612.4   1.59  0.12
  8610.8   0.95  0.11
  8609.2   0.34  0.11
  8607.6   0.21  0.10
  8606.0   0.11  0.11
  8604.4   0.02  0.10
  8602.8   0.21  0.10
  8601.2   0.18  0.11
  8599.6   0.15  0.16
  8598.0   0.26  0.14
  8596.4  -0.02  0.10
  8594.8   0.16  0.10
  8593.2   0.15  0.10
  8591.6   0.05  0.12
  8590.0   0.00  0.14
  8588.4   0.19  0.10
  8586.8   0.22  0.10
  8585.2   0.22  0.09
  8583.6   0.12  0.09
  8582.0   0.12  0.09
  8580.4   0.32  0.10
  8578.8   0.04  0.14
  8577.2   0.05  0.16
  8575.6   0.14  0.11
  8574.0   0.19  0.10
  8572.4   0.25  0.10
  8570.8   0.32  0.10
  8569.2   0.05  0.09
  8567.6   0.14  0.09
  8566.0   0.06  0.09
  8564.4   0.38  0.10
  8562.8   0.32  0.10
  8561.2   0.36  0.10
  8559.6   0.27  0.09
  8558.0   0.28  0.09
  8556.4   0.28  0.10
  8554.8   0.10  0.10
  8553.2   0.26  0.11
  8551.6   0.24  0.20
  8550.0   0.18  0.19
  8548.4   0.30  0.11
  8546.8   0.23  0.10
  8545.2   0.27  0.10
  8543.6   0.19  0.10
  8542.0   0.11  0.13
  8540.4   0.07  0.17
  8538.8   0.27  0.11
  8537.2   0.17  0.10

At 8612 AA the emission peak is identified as H-beta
